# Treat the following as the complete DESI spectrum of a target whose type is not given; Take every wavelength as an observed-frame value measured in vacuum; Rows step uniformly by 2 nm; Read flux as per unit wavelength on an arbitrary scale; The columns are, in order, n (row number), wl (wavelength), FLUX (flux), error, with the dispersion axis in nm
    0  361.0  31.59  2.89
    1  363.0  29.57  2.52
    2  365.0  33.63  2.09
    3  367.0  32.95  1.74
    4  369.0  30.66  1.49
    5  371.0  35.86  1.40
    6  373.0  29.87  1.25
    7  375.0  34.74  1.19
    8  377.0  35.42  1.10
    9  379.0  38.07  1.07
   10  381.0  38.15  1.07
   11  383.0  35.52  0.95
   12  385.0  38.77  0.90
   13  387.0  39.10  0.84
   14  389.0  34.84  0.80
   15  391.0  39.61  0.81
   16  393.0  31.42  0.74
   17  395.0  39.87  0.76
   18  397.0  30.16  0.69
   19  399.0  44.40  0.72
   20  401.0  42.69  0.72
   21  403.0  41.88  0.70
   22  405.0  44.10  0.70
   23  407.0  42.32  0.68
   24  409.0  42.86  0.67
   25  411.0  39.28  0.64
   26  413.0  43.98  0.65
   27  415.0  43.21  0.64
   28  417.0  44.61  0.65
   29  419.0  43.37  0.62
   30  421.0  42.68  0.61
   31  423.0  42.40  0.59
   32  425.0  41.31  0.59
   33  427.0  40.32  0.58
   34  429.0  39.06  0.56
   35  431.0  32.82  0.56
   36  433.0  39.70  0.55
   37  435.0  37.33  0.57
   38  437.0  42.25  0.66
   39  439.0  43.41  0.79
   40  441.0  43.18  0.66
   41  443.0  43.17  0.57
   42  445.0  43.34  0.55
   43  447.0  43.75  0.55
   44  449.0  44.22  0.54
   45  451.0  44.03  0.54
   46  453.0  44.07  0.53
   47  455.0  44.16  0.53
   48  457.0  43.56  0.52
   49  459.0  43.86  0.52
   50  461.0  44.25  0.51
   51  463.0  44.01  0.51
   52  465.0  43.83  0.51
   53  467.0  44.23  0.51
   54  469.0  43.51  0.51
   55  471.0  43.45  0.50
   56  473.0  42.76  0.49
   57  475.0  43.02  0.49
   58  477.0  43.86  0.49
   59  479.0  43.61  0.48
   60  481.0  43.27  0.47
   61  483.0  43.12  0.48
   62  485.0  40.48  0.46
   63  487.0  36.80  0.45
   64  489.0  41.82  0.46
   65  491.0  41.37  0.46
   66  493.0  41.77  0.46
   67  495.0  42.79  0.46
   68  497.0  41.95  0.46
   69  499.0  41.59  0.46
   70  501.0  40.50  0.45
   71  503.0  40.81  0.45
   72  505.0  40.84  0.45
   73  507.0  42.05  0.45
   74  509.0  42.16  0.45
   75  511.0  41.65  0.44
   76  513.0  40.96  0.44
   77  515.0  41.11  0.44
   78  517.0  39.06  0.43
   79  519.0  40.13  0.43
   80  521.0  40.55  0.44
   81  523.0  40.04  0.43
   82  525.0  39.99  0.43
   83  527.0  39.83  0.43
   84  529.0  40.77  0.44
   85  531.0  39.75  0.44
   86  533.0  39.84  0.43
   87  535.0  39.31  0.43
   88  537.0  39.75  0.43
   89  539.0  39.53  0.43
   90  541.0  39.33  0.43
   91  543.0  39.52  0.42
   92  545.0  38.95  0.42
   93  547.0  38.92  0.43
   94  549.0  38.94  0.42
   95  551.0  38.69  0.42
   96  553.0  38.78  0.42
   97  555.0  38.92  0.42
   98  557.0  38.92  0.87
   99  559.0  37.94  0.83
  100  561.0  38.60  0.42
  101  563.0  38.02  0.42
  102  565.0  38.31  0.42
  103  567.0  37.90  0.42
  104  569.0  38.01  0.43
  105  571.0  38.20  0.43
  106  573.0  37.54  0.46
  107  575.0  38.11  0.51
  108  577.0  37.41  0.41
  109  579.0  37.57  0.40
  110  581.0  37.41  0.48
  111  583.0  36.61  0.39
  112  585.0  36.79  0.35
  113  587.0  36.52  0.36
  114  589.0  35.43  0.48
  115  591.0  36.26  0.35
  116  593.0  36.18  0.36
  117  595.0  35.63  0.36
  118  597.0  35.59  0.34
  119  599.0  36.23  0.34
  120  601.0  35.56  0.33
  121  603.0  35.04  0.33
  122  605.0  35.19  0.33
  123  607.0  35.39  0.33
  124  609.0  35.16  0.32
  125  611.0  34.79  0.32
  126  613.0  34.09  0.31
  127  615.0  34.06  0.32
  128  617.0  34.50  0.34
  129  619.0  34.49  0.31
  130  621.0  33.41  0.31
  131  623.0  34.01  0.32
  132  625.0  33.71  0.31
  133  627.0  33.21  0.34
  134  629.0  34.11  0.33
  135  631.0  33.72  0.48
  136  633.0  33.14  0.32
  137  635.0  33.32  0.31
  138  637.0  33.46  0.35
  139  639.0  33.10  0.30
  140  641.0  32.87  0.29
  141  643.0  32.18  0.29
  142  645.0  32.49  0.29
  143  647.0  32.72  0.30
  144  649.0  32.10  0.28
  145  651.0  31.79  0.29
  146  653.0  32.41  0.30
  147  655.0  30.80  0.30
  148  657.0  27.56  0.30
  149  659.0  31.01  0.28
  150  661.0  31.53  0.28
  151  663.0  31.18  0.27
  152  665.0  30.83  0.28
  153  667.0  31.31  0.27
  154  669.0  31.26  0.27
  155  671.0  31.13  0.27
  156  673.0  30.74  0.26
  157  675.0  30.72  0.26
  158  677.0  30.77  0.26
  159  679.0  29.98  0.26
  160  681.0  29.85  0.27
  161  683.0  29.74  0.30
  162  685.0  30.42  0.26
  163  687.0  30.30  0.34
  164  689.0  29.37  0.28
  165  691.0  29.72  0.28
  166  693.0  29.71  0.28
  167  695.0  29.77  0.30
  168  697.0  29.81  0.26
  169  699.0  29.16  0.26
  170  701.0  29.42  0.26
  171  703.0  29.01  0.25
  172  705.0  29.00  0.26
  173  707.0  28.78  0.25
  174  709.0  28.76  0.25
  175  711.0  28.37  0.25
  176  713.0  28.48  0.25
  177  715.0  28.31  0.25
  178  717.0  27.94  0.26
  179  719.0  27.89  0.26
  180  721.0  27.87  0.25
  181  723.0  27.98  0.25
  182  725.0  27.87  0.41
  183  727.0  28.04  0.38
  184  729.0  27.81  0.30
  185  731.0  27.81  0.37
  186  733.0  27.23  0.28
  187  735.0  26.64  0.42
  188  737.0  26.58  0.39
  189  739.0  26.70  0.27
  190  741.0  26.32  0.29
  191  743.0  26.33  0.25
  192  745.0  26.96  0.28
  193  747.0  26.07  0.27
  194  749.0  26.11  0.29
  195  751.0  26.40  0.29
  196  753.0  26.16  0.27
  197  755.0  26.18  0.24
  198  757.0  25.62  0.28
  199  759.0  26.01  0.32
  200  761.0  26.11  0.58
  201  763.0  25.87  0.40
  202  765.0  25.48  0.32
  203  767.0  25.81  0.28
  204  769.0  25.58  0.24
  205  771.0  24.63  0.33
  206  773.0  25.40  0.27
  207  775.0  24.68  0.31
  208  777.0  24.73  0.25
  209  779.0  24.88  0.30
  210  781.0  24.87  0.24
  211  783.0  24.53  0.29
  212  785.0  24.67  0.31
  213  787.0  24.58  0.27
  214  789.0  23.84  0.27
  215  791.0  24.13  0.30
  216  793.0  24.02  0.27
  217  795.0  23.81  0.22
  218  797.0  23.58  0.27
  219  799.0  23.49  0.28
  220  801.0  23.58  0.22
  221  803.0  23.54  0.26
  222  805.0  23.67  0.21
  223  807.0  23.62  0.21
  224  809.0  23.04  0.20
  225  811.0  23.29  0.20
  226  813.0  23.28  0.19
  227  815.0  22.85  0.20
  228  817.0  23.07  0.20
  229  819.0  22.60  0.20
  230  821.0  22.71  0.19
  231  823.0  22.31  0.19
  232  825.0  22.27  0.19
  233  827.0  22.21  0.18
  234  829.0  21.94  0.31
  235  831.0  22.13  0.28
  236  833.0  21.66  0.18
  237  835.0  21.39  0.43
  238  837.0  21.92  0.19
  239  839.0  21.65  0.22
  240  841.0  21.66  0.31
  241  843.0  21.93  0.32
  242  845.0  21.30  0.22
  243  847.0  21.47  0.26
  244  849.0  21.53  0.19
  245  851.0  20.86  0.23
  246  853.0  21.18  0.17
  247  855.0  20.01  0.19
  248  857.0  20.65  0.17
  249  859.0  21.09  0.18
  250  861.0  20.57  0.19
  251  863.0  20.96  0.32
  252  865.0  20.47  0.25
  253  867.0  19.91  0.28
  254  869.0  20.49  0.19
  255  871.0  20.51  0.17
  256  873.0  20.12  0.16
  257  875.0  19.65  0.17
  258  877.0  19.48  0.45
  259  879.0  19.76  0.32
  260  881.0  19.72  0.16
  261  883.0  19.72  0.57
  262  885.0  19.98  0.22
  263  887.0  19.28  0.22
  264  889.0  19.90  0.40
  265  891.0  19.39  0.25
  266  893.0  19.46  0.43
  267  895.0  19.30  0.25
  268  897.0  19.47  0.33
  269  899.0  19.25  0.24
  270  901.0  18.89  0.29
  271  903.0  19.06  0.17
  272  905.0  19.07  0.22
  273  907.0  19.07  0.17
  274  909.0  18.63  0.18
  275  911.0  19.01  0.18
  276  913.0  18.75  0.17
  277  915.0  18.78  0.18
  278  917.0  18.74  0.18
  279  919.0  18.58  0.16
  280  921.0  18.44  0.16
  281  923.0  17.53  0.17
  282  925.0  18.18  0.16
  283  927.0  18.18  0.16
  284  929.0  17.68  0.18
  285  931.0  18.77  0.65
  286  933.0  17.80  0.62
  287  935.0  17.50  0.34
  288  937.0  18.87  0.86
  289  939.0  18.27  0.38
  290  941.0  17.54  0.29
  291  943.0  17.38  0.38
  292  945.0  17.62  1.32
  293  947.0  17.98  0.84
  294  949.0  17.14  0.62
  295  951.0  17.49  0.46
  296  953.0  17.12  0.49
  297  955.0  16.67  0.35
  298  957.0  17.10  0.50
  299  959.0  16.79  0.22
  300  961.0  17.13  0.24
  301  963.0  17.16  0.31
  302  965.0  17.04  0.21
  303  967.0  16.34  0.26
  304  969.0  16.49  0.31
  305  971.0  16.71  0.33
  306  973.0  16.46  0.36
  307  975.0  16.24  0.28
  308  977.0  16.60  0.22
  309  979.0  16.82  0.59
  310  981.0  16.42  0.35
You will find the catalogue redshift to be 0.00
